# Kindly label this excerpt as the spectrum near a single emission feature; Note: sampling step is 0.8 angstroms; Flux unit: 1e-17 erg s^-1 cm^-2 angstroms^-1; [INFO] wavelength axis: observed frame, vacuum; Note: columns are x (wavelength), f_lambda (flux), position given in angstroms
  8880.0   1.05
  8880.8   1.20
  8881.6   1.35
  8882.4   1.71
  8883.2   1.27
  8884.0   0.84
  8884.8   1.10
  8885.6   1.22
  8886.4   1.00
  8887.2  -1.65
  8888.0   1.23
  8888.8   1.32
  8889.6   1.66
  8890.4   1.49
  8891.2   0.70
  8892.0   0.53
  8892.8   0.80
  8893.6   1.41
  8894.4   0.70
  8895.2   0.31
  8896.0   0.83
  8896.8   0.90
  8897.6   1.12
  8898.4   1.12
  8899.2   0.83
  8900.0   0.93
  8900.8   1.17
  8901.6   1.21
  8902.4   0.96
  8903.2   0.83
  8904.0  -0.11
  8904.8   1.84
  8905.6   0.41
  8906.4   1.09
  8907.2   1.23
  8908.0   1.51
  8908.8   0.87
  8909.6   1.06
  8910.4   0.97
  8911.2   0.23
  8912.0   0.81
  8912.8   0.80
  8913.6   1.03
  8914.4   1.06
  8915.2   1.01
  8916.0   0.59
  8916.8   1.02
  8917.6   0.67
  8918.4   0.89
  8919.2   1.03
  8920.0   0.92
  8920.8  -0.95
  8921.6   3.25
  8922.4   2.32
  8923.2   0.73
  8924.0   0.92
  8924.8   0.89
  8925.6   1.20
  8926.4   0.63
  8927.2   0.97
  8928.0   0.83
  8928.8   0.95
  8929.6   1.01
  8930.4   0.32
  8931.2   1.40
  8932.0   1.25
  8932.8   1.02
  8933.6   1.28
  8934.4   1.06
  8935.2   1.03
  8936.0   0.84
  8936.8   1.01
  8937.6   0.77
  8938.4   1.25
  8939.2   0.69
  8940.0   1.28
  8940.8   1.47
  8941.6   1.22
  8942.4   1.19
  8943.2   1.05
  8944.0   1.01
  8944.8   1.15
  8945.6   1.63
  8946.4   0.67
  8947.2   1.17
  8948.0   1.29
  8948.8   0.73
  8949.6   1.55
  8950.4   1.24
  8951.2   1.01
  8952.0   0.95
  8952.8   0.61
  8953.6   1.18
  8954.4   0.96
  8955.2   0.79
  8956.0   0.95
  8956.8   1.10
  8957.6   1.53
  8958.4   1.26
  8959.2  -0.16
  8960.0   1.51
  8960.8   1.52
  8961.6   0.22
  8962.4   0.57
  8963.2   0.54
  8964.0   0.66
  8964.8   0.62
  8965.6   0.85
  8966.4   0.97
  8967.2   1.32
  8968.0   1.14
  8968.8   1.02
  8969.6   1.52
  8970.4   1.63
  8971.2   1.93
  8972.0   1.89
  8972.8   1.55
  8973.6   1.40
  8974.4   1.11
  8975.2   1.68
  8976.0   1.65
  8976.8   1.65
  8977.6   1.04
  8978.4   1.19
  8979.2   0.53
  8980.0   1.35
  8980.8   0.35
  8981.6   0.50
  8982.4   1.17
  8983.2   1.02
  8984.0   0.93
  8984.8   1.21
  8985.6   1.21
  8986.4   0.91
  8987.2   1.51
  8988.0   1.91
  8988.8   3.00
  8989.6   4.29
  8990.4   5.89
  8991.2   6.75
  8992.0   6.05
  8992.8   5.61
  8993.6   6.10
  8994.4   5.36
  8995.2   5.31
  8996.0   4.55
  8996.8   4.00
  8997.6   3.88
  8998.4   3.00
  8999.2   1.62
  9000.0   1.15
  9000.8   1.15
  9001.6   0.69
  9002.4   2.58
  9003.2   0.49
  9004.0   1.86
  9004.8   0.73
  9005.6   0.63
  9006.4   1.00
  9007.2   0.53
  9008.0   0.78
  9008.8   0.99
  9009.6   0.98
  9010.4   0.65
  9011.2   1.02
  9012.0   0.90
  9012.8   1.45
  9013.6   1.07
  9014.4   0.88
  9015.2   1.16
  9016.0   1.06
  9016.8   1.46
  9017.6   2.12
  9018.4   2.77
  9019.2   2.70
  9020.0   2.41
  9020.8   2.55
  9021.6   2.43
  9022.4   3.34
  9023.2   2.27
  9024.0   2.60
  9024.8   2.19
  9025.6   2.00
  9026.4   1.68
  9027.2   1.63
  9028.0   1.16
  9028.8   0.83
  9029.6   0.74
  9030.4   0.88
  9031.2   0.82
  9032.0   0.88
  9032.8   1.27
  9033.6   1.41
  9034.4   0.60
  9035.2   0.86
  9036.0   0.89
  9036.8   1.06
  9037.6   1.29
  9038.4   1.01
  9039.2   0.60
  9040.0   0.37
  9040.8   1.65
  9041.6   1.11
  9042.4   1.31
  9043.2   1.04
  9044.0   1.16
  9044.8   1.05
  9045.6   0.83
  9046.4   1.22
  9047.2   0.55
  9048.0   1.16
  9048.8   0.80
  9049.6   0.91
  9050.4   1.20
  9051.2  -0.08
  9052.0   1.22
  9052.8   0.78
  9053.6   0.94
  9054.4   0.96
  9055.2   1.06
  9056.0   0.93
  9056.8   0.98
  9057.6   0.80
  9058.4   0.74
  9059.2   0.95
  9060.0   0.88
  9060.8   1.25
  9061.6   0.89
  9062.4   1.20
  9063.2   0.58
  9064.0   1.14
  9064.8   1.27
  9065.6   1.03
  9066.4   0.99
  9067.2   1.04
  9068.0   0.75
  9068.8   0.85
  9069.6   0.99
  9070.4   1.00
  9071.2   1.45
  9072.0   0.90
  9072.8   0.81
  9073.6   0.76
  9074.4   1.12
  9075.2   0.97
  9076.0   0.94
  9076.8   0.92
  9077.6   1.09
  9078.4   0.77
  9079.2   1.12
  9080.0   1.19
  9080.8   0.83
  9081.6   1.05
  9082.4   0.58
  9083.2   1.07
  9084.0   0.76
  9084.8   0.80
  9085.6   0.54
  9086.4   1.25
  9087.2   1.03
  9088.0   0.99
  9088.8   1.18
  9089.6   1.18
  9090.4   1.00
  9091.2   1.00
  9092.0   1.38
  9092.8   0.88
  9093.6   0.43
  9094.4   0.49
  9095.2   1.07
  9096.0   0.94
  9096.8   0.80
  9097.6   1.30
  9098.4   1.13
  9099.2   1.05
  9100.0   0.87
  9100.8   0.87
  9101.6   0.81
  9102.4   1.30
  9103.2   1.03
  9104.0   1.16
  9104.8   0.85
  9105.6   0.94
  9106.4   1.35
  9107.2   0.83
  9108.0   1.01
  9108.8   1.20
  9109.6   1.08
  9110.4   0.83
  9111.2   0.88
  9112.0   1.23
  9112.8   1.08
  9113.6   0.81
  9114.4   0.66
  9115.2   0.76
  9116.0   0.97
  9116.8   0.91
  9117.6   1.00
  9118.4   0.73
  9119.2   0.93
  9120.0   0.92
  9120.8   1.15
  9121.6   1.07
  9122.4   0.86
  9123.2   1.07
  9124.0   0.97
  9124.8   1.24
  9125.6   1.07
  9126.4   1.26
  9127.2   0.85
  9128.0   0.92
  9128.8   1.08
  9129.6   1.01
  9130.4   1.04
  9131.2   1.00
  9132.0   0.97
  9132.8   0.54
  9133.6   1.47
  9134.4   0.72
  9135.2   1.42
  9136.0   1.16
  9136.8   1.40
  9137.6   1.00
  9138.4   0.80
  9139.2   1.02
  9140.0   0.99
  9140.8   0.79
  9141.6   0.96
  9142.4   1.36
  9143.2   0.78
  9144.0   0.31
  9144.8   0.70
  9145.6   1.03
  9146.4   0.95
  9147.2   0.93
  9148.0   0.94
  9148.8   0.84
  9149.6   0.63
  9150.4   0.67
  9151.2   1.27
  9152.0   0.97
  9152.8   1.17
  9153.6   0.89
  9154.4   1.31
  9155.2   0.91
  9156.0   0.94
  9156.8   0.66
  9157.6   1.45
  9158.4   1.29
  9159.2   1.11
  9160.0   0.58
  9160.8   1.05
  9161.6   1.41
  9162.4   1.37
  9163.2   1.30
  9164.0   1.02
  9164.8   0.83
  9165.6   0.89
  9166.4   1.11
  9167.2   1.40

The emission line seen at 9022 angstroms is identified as [N II] 6583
